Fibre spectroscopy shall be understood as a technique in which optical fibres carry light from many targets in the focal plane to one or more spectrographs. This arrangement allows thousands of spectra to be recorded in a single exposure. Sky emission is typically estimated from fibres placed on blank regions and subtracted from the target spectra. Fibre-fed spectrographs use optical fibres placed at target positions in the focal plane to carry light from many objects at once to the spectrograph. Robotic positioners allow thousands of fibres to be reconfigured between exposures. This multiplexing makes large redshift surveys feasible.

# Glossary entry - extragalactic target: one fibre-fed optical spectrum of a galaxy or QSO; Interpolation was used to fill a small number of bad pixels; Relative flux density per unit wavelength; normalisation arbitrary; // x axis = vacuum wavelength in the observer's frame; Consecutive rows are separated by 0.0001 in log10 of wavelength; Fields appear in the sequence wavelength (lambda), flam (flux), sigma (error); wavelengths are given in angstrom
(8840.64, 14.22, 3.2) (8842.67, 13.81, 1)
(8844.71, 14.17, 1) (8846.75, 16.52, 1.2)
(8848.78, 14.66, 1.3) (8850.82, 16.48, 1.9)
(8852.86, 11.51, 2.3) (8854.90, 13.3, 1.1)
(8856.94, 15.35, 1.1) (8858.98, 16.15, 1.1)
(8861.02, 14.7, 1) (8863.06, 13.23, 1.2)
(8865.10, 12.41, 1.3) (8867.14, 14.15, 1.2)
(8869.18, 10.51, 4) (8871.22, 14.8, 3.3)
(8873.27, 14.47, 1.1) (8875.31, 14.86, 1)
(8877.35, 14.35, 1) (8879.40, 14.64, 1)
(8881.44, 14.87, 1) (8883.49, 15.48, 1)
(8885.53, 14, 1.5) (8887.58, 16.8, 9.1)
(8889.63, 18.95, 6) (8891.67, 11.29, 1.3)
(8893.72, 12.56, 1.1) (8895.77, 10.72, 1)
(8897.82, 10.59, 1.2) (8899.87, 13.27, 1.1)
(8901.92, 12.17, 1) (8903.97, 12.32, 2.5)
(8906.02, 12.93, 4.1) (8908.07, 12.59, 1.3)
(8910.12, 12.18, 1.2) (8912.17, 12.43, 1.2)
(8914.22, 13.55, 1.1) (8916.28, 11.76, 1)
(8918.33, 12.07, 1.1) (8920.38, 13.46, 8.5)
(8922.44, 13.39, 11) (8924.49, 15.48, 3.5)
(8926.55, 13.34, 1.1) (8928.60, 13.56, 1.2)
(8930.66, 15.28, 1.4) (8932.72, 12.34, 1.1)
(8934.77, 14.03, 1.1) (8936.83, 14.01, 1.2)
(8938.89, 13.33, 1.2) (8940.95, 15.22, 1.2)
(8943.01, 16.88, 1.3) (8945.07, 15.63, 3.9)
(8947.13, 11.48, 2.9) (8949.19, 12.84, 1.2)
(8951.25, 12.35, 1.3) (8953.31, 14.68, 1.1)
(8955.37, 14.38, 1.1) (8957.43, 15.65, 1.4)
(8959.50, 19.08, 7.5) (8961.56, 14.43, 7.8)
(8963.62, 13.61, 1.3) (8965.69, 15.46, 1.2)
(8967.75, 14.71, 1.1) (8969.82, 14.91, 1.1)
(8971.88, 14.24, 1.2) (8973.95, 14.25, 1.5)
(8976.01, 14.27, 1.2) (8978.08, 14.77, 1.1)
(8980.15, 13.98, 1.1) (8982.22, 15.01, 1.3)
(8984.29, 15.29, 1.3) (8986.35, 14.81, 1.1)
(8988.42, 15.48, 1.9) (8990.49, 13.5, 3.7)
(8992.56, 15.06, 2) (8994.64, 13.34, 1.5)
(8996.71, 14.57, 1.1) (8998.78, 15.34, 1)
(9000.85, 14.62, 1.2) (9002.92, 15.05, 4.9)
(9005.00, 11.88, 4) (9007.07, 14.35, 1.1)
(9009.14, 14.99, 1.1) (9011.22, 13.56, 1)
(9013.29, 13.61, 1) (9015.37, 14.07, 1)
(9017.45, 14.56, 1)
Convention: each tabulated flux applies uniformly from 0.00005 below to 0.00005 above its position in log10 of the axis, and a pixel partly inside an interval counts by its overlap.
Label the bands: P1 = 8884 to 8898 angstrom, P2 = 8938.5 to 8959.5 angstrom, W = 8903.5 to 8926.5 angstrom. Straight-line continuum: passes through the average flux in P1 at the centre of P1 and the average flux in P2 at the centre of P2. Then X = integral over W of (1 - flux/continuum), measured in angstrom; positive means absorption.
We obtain 1.9 angstrom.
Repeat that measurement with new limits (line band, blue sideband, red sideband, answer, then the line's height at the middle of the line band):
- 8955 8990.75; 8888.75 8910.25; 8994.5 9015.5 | -3.17 angstrom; 13.7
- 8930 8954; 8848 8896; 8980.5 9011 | 0.66 angstrom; 14.4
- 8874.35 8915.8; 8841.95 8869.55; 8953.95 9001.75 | 2.48 angstrom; 14.4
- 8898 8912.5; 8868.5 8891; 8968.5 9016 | 2.29 angstrom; 14.8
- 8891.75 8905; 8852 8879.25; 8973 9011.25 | 2.01 angstrom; 14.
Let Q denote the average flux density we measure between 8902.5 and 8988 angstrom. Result 14.1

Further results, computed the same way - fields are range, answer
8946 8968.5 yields 14.4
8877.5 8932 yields 13.5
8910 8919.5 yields 12.4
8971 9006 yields 14.4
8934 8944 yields 14.7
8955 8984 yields 14.9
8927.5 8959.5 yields 14.3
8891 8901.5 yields 11.7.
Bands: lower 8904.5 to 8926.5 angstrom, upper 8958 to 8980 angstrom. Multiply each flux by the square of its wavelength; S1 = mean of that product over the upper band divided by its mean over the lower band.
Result 1.2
